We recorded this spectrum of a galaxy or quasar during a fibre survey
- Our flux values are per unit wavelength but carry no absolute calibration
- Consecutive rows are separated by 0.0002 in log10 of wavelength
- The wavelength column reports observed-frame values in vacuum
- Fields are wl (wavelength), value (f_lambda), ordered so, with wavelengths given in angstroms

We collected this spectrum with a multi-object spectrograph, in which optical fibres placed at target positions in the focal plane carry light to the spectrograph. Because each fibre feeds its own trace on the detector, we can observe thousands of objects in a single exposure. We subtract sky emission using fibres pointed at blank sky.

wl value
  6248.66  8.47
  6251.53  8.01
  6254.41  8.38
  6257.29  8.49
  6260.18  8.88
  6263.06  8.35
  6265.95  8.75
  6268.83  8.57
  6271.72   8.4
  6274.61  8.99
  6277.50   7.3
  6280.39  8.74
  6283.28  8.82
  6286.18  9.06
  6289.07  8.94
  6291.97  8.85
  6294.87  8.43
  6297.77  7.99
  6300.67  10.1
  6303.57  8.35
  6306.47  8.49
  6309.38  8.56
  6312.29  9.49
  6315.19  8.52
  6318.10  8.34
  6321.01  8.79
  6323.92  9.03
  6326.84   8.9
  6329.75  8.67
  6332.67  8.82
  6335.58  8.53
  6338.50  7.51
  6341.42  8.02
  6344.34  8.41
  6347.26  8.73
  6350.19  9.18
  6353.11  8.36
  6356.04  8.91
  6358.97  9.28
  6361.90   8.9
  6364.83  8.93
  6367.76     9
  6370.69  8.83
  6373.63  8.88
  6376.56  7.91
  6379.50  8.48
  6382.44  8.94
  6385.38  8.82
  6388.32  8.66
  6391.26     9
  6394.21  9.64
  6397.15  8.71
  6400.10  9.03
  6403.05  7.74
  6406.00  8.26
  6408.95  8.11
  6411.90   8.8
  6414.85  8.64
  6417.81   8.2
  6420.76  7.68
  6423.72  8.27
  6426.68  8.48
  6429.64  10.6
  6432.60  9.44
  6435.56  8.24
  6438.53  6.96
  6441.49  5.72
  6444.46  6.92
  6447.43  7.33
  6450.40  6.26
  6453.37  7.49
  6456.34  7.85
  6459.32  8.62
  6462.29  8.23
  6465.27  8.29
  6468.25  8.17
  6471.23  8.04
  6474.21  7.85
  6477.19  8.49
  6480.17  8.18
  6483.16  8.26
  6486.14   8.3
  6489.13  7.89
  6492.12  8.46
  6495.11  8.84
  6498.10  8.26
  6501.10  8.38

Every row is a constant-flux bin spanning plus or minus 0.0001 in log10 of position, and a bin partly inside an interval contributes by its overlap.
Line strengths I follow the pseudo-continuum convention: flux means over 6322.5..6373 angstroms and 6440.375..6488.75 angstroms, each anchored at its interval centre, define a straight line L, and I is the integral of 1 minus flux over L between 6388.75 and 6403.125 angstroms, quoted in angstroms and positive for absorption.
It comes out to -1.0 angstroms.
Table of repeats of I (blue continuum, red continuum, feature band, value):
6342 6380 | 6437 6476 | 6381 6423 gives -1.83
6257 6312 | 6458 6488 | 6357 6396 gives -1.92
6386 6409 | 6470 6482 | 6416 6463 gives 2.83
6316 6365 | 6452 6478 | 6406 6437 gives -1.24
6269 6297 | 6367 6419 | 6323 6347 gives 0.37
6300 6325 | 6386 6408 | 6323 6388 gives 0.58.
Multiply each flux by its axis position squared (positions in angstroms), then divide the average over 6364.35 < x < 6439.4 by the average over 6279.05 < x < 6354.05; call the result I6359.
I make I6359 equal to 1.0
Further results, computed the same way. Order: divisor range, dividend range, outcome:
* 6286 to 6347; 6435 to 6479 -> 0.92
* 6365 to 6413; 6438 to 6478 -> 0.89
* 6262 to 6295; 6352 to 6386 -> 1.05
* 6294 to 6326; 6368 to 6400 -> 1.03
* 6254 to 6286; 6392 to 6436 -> 1.06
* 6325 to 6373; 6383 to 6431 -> 1.02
